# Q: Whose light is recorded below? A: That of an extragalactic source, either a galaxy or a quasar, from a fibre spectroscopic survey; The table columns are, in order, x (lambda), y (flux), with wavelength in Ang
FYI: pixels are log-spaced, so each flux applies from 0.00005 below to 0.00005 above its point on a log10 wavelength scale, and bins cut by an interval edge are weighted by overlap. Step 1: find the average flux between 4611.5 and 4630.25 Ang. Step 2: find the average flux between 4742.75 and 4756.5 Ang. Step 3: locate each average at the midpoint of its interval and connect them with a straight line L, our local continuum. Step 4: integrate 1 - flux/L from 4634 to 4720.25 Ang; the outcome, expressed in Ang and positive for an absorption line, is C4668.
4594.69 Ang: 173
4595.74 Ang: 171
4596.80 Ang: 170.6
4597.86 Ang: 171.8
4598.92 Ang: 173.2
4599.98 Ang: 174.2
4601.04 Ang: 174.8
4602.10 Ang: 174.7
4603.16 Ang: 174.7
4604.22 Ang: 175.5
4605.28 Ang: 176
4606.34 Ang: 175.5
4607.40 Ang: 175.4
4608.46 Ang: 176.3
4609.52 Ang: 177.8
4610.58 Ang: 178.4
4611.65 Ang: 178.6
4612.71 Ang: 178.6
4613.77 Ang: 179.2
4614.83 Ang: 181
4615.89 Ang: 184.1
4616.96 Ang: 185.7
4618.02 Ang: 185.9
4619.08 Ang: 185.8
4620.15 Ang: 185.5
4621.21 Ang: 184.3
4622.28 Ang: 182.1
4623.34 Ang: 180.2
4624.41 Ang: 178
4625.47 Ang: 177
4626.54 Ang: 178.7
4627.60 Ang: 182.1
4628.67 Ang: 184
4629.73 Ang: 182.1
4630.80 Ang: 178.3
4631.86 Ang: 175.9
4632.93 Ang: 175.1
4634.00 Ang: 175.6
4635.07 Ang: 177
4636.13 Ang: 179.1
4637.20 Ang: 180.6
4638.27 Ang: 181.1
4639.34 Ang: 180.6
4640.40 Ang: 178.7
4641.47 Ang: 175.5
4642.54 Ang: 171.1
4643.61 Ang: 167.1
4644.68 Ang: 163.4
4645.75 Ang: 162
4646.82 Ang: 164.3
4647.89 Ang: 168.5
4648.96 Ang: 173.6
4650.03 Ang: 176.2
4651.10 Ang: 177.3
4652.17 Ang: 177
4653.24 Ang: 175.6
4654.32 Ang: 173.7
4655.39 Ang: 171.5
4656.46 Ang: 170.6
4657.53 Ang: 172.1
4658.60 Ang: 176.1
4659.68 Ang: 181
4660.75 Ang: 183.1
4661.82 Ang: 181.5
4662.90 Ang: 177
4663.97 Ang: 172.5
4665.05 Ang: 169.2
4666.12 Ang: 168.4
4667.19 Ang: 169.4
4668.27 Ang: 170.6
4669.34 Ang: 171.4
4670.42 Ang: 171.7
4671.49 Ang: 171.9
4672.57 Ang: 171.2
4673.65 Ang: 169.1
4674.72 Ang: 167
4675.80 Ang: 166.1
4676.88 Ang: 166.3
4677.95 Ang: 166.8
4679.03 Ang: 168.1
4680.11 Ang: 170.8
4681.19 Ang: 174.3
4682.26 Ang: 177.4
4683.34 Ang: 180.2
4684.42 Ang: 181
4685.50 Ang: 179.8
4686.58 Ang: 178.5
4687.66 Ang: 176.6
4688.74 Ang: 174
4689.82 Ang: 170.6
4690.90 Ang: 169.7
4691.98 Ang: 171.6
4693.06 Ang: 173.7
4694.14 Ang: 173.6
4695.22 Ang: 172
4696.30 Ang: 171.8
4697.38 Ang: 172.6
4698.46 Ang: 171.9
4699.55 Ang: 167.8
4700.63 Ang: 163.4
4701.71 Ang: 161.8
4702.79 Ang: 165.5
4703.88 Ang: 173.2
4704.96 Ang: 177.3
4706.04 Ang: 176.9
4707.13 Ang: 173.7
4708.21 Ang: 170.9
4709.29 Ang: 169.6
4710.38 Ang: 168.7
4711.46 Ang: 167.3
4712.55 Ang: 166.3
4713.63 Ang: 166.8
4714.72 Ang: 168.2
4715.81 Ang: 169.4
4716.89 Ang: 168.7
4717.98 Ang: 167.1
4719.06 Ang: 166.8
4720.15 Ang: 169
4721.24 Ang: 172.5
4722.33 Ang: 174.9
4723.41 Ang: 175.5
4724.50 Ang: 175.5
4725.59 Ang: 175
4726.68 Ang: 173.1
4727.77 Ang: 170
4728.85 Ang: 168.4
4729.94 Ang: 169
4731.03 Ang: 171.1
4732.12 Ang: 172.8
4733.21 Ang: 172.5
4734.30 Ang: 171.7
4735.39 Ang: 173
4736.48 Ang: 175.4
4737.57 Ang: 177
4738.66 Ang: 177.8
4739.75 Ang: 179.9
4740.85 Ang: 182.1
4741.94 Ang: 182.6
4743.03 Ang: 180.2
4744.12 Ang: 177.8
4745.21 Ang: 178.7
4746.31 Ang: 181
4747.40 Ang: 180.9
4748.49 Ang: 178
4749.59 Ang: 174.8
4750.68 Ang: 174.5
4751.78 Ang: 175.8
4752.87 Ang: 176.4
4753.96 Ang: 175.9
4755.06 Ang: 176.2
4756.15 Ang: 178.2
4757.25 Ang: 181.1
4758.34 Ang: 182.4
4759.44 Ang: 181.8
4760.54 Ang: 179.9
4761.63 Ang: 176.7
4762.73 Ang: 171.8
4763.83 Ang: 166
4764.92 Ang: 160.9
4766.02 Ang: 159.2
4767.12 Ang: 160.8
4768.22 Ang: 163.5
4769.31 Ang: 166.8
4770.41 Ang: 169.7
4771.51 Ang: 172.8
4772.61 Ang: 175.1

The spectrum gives 3.8 Ang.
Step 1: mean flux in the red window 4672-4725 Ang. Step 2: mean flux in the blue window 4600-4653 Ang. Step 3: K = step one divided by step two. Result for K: 1.0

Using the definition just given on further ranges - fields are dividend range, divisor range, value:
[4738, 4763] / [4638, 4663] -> 1.03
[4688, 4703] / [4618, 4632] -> 0.94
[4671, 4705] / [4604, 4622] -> 0.95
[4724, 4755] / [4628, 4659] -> 1.01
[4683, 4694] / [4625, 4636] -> 0.98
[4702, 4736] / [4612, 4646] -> 0.96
